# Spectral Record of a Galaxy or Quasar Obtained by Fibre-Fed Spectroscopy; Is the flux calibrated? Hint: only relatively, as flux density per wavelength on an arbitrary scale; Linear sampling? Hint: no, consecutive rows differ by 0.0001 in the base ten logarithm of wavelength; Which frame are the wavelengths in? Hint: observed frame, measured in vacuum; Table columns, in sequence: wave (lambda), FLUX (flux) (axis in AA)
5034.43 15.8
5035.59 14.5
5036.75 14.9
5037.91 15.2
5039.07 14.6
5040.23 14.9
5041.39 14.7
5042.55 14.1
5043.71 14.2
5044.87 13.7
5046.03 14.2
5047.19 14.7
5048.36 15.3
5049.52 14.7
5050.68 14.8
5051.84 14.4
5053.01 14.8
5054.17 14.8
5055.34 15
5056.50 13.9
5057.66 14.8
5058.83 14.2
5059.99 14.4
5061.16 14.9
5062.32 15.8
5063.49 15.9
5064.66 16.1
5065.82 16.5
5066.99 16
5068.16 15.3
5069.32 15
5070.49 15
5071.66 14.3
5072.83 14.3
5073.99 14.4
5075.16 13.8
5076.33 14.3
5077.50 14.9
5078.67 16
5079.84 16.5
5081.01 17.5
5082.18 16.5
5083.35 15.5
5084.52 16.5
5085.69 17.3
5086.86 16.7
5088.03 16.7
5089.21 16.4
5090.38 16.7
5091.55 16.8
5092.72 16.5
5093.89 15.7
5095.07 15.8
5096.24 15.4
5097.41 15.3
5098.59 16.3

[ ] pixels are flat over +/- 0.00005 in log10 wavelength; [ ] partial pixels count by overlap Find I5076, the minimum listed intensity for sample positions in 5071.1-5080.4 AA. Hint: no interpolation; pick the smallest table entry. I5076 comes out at 13.8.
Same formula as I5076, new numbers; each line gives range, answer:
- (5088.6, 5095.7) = 15.7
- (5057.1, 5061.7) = 14.2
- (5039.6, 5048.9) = 13.7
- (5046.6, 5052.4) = 14.4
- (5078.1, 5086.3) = 15.5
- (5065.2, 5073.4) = 14.3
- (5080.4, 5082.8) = 16.5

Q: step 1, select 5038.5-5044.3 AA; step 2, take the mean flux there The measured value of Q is 14.5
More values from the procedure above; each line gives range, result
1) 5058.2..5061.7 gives 14.5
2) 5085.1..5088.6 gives 16.9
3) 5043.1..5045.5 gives 14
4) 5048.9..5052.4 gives 14.7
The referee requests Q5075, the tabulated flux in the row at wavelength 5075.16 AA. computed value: 13.8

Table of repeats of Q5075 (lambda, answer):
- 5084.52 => 16.5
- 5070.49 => 15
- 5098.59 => 16.3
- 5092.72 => 16.5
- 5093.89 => 15.7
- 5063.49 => 15.9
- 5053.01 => 14.8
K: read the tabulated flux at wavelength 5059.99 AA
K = 14.4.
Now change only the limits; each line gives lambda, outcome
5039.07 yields 14.6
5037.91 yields 15.2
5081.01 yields 17.5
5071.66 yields 14.3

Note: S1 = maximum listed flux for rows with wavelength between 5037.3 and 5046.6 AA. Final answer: 15.2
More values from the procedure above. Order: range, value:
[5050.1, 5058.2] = 15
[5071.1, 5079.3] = 16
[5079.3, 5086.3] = 17.5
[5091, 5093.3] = 16.8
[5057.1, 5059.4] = 14.8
